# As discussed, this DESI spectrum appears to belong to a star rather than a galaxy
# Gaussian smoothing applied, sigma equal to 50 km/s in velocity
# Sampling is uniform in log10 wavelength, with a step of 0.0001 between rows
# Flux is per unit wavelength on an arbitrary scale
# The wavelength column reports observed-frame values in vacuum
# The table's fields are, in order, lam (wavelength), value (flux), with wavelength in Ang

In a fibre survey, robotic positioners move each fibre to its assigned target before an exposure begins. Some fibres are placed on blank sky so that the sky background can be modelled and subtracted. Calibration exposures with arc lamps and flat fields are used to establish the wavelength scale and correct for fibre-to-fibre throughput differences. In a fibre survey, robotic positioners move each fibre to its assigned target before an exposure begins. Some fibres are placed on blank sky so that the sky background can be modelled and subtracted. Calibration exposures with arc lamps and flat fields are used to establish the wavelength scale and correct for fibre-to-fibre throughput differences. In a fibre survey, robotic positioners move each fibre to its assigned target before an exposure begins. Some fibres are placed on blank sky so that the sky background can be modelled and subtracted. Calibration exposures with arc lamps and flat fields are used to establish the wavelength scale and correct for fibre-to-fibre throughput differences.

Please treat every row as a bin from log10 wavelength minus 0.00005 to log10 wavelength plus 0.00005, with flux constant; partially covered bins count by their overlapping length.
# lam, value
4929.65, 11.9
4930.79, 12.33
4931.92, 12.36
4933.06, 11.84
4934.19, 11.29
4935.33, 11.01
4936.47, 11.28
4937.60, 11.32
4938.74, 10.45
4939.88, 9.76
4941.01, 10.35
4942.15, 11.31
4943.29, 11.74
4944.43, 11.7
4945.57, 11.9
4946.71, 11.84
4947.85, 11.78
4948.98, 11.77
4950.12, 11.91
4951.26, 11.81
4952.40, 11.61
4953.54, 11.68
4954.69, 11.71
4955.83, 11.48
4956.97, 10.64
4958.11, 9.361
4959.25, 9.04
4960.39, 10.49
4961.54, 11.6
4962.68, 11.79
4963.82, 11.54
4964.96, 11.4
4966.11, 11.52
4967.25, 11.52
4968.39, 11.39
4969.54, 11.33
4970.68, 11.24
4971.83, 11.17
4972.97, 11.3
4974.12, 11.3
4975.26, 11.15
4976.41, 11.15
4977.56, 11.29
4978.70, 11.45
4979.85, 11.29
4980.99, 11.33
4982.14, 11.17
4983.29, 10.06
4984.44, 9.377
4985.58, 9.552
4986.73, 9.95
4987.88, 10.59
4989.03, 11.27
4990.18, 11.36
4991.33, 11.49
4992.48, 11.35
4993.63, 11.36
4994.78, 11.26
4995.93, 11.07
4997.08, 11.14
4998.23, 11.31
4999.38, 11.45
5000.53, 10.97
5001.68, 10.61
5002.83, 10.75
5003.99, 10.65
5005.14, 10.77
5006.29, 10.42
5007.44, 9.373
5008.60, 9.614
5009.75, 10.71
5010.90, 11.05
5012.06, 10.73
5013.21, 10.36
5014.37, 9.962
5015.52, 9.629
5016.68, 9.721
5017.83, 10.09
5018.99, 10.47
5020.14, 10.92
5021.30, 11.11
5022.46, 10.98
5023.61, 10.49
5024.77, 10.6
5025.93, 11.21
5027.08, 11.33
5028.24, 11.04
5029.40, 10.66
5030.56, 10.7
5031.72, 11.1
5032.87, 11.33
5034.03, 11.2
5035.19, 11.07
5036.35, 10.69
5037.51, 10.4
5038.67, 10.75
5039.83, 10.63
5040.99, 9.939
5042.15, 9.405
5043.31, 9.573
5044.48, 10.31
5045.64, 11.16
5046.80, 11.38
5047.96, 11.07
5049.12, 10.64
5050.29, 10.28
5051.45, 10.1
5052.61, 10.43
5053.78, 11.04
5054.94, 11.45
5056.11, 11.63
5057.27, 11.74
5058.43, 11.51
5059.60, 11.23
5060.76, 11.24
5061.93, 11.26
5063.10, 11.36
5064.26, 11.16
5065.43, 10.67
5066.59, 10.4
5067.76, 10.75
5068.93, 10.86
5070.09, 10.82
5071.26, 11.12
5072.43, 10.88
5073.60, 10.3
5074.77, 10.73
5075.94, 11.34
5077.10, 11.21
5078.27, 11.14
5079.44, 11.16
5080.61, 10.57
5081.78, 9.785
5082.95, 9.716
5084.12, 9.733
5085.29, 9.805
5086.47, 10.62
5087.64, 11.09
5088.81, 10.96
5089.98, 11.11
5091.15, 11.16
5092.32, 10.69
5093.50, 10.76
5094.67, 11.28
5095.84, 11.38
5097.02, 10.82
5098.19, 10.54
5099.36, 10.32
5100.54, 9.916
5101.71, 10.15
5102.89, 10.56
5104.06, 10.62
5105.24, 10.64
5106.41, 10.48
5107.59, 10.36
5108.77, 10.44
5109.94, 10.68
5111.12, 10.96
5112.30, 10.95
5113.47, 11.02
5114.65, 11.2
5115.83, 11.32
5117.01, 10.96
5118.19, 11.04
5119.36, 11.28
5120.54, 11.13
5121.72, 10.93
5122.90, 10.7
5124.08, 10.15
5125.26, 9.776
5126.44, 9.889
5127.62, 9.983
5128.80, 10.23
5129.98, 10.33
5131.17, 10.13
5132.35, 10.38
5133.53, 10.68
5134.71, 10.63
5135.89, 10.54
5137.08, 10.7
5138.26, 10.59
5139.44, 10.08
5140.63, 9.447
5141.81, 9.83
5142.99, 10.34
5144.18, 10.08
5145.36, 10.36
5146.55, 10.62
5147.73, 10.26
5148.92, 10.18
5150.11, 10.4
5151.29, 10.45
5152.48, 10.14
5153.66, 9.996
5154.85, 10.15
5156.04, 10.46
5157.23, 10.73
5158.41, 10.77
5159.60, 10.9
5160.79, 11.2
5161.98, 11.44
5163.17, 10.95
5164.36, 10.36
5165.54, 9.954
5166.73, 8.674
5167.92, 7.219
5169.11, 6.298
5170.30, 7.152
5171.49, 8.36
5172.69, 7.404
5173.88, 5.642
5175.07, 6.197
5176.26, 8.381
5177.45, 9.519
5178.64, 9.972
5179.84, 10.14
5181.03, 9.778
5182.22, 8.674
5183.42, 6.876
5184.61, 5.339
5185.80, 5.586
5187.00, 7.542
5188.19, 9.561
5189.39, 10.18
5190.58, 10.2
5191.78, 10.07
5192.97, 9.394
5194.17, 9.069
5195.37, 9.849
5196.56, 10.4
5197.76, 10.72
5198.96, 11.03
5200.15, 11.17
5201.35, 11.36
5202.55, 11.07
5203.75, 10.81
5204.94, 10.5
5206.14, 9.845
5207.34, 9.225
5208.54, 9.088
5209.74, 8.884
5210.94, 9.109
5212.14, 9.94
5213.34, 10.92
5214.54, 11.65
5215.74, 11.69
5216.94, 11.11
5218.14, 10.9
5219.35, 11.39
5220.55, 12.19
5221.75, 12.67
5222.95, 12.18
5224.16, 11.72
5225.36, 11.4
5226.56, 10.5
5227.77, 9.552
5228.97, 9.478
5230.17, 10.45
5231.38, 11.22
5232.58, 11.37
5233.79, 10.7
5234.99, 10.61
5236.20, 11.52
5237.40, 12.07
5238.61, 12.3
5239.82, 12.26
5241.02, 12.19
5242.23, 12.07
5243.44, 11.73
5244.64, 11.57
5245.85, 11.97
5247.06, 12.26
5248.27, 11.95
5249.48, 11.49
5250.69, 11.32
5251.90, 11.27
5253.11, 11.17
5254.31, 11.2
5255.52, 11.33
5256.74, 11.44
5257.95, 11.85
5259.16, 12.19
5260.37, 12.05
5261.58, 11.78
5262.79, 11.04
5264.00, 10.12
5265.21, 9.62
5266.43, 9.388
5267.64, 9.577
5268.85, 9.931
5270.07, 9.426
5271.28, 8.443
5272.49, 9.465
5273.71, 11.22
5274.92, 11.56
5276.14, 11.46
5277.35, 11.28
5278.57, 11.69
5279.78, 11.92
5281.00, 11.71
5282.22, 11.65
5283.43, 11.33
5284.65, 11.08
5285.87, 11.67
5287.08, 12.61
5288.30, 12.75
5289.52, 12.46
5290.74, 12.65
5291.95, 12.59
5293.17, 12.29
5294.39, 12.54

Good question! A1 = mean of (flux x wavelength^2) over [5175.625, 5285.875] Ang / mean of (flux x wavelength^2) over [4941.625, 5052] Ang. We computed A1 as 1.07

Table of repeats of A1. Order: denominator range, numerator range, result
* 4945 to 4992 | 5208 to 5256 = 1.12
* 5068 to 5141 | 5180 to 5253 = 1.04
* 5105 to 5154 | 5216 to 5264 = 1.14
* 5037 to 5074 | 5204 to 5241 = 1.08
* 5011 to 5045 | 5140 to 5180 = 0.95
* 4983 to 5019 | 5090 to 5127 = 1.06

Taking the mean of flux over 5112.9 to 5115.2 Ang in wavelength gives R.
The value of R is 11.1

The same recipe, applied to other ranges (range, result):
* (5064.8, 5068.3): 10.6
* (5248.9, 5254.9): 11.3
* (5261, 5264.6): 11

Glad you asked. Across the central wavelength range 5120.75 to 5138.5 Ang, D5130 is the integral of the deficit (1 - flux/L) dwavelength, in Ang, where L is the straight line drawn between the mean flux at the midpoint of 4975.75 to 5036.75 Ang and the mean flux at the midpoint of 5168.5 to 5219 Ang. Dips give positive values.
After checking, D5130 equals -1.0 Ang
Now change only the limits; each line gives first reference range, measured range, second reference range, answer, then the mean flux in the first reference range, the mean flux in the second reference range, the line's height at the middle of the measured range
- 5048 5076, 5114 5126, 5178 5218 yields -0.5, 10.9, 9.74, 10.4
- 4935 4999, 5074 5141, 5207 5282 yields 2.9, 11.1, 11.1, 11.1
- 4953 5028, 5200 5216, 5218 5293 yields 1.3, 10.9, 11.3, 11.2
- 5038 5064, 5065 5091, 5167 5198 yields -0.9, 10.8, 8.42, 10.3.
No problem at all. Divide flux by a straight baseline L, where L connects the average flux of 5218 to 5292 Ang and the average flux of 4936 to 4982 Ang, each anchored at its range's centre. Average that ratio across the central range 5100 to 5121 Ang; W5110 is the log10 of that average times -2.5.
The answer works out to 0.05 mag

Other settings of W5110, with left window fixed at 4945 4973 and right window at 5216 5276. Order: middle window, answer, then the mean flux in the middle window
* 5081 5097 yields 0.061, 10.6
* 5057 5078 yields 0.022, 11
